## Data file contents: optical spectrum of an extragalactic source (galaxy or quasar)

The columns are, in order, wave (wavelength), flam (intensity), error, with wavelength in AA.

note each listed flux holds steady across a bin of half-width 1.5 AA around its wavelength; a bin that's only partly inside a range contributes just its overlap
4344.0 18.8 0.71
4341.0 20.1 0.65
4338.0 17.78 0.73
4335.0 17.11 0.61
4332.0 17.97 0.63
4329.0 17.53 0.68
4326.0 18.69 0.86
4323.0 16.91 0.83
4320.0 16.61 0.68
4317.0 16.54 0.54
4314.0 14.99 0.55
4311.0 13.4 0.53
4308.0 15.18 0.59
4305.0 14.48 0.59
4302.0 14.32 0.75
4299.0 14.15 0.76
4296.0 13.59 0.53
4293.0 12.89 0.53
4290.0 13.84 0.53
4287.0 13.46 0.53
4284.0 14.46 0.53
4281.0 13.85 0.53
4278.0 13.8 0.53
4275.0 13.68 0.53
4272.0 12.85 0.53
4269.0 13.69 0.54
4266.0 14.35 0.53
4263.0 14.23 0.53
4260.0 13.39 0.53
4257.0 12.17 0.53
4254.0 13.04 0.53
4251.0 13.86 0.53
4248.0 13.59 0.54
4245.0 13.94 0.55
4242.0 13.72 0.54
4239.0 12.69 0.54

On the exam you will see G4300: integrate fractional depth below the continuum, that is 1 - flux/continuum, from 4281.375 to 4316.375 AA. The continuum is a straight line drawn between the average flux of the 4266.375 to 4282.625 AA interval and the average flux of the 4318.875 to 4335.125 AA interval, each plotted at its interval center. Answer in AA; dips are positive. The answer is 2.9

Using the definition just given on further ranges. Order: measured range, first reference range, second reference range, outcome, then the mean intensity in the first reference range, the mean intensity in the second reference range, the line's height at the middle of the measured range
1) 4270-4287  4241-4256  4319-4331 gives 1.59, 13.6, 17.5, 15.1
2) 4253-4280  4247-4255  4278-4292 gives 0.38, 13.5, 13.9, 13.7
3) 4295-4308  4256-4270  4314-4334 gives 1.31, 13.6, 17.2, 15.9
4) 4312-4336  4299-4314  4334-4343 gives -0.54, 14.4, 18.4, 16.6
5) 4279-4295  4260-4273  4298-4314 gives 0.43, 13.8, 14.4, 14.1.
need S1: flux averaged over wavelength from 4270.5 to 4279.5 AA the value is 13.4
